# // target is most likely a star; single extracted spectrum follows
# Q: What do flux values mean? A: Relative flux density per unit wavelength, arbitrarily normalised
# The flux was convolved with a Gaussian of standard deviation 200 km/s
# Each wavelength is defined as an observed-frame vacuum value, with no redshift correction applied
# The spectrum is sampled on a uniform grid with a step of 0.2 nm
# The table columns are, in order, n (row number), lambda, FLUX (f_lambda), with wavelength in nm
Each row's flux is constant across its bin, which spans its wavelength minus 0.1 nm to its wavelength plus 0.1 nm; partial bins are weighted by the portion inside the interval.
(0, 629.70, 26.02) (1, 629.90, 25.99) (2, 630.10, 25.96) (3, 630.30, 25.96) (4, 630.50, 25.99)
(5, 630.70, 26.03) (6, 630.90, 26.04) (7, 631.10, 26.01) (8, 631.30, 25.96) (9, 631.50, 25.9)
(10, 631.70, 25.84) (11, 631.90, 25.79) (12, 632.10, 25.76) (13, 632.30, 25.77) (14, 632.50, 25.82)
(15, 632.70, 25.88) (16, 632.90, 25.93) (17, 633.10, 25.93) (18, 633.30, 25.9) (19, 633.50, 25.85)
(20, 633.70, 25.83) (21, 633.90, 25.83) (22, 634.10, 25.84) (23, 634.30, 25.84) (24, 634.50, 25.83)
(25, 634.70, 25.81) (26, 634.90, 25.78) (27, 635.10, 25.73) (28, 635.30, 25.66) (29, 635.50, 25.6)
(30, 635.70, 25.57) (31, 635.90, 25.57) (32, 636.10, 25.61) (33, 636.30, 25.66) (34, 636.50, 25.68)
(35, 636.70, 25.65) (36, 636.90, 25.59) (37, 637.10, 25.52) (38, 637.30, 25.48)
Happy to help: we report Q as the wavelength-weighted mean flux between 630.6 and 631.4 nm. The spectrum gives 26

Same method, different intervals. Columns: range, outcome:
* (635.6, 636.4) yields 25.6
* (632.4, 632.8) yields 25.9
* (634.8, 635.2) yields 25.8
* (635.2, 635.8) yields 25.6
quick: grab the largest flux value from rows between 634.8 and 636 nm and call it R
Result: 25.78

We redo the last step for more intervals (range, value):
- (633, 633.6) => 25.93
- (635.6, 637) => 25.68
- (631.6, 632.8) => 25.88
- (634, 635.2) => 25.84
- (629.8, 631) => 26.04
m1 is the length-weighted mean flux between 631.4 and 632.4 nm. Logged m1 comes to 25.8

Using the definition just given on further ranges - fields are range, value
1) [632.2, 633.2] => 25.9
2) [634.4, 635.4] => 25.8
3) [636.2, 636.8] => 25.7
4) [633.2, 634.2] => 25.8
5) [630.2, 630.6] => 26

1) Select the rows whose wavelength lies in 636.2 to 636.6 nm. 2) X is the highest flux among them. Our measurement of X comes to 25.68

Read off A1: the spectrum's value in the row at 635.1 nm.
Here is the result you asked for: 25.73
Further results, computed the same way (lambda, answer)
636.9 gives 25.59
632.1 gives 25.76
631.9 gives 25.79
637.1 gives 25.52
